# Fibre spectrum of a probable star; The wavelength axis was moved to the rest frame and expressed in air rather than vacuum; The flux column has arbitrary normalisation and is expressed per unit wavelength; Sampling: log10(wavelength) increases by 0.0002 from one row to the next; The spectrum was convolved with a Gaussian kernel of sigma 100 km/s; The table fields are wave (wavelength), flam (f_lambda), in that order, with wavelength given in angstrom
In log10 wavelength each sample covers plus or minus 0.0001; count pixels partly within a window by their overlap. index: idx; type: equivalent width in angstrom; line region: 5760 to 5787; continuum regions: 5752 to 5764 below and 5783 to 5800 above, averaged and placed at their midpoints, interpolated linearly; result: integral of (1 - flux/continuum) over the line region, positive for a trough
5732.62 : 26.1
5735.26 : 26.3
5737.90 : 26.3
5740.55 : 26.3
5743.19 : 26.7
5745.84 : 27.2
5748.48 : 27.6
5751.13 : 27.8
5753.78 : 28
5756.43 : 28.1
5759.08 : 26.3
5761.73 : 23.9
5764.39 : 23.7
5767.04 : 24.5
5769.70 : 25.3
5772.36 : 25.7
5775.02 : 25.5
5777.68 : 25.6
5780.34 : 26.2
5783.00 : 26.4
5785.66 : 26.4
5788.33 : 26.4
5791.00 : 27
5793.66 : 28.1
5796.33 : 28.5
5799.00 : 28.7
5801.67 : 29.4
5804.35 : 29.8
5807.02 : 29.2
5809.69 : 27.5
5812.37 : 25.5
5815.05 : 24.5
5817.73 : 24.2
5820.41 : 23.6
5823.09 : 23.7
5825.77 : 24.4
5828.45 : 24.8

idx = 1.5 angstrom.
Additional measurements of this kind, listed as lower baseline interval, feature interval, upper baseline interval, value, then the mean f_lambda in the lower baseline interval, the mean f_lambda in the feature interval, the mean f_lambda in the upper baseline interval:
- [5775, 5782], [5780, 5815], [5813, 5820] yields -3.4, 25.9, 27.5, 24.4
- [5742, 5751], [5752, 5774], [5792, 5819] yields 1.3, 27.3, 25.7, 27.5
